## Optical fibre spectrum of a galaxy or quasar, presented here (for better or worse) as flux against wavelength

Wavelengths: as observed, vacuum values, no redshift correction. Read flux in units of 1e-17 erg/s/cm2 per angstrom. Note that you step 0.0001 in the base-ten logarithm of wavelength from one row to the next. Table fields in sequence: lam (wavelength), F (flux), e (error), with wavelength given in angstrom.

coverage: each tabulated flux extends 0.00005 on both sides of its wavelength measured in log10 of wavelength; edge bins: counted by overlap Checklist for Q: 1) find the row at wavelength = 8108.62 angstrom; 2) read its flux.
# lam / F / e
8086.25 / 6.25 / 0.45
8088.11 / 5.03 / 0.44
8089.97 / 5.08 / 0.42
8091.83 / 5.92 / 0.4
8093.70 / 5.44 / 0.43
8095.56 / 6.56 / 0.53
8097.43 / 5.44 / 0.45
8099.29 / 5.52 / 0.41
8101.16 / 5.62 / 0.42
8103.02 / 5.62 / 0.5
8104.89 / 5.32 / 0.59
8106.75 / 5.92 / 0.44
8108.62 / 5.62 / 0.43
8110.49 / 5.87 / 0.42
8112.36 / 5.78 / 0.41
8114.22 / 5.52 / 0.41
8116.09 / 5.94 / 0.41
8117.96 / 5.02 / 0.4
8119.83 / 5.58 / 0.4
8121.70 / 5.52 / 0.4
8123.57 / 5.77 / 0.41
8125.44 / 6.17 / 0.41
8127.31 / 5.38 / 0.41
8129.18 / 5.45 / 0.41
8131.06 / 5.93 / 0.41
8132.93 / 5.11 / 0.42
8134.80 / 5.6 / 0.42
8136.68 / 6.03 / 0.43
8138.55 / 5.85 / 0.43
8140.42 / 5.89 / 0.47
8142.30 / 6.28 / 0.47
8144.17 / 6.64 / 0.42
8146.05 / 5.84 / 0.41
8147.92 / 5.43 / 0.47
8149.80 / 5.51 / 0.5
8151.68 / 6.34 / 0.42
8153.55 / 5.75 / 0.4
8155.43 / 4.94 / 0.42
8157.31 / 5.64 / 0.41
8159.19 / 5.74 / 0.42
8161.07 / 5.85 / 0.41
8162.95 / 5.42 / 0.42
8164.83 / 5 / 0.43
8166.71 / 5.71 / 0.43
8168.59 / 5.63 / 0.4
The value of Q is 5.62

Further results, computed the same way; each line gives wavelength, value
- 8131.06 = 5.93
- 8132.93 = 5.11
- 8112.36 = 5.78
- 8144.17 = 6.64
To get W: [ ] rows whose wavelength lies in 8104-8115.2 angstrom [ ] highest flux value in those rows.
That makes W 5.92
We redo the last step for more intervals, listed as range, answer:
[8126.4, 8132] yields 5.93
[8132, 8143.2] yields 6.28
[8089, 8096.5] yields 6.56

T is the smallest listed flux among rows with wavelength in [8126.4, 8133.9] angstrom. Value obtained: 5.11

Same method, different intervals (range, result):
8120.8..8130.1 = 5.38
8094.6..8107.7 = 5.32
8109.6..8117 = 5.52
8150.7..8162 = 4.94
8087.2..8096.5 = 5.03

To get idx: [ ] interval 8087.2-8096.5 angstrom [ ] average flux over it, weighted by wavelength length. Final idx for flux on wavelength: 5.61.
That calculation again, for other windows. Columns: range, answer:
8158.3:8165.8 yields 5.5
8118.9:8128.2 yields 5.69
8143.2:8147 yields 6.25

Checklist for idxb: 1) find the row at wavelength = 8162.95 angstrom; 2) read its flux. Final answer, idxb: 5.42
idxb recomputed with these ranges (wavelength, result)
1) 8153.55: 5.75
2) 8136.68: 6.03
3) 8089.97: 5.08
